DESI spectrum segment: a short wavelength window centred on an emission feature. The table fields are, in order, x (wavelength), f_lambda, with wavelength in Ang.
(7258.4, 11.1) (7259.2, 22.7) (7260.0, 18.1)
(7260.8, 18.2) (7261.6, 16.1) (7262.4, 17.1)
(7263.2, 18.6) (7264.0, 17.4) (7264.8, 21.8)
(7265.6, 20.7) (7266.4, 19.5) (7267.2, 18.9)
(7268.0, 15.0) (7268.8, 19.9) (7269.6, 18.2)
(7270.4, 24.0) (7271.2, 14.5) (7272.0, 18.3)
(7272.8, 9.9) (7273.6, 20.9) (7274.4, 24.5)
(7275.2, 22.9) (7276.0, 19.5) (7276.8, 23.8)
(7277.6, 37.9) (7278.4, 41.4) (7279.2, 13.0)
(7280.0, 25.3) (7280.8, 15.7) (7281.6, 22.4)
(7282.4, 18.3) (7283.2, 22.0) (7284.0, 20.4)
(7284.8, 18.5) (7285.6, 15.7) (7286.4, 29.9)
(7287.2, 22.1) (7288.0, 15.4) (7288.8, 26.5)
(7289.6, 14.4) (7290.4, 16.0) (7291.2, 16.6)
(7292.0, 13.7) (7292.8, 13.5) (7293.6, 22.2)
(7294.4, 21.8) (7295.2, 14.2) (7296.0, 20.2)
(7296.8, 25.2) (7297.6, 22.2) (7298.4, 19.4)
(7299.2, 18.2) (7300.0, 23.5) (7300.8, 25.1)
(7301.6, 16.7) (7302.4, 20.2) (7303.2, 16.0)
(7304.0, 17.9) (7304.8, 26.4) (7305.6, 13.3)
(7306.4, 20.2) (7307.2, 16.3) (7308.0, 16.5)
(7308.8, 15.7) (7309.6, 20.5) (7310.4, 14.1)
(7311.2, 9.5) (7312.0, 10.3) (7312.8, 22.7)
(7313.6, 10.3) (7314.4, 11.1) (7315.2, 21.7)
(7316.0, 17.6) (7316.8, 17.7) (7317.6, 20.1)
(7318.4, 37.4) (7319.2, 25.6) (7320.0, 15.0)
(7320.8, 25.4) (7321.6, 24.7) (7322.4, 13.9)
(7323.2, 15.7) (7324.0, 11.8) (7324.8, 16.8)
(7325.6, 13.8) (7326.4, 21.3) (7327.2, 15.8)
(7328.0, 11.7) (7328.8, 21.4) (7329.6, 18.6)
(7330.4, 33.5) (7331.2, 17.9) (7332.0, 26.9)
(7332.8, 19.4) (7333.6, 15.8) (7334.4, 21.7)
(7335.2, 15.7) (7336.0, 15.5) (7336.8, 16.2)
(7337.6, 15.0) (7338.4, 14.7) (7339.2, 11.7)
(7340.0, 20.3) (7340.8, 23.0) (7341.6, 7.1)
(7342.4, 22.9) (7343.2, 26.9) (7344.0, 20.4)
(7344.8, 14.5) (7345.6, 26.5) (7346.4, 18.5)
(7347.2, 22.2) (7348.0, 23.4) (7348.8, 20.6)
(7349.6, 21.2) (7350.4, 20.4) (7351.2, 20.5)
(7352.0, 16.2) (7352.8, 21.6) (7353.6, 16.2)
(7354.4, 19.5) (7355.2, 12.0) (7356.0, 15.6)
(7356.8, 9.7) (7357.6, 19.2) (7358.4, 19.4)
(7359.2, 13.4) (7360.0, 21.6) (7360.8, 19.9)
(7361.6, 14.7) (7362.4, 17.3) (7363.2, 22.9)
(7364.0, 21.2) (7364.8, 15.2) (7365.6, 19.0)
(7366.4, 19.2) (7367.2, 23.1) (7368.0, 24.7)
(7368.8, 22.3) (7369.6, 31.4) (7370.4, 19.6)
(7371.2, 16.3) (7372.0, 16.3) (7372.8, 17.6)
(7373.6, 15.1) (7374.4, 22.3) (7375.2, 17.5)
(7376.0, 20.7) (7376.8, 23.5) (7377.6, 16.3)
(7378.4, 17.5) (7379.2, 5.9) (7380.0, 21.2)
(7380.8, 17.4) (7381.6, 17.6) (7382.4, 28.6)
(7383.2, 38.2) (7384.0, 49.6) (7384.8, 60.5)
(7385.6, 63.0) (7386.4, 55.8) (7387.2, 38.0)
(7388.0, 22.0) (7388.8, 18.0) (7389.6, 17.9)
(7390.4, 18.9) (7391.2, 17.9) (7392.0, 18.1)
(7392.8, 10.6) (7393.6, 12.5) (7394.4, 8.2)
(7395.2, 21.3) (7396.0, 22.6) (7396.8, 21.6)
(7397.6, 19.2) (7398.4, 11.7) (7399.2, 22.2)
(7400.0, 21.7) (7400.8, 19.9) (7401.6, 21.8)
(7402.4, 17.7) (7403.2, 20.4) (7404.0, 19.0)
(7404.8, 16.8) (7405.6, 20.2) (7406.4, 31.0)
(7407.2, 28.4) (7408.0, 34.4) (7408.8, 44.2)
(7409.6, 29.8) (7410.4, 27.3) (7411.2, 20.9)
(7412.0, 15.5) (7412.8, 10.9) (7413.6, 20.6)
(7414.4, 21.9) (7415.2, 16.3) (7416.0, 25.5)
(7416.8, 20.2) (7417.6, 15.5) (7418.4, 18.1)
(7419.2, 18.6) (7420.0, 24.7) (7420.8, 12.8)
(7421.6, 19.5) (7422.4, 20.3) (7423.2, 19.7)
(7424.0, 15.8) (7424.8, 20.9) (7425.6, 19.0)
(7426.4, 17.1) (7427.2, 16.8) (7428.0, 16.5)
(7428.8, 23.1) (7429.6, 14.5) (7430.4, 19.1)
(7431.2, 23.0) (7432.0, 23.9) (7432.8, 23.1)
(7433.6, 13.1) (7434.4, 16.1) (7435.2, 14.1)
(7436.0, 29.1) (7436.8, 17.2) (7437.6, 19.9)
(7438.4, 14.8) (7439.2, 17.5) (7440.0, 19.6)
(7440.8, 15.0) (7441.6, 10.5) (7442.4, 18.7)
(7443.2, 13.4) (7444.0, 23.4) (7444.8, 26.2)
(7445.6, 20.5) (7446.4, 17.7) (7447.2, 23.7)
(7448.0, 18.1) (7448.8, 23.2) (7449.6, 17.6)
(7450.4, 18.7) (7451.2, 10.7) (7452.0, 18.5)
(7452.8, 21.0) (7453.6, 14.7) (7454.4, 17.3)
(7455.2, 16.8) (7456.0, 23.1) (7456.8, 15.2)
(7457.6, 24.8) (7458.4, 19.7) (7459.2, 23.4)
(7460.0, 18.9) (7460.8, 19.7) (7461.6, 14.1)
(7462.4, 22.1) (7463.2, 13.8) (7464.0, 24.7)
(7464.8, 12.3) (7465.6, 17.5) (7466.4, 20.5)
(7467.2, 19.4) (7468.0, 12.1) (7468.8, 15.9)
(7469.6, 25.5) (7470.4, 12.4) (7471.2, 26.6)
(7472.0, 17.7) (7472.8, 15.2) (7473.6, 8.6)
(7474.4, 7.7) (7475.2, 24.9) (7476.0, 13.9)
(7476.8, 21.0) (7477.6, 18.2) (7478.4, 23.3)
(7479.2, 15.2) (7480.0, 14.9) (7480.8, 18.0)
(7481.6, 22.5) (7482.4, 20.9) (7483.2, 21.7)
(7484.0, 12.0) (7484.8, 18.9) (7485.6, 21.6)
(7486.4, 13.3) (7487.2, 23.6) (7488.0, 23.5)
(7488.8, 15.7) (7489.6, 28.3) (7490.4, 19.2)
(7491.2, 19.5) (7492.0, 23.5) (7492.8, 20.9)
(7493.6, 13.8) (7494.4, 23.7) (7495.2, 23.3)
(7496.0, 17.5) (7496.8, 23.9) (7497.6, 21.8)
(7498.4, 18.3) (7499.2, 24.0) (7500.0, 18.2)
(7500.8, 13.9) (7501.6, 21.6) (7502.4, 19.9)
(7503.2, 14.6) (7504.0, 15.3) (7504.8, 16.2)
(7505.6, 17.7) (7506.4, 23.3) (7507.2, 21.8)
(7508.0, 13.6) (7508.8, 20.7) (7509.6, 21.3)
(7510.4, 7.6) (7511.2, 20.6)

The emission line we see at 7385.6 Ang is H-alpha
